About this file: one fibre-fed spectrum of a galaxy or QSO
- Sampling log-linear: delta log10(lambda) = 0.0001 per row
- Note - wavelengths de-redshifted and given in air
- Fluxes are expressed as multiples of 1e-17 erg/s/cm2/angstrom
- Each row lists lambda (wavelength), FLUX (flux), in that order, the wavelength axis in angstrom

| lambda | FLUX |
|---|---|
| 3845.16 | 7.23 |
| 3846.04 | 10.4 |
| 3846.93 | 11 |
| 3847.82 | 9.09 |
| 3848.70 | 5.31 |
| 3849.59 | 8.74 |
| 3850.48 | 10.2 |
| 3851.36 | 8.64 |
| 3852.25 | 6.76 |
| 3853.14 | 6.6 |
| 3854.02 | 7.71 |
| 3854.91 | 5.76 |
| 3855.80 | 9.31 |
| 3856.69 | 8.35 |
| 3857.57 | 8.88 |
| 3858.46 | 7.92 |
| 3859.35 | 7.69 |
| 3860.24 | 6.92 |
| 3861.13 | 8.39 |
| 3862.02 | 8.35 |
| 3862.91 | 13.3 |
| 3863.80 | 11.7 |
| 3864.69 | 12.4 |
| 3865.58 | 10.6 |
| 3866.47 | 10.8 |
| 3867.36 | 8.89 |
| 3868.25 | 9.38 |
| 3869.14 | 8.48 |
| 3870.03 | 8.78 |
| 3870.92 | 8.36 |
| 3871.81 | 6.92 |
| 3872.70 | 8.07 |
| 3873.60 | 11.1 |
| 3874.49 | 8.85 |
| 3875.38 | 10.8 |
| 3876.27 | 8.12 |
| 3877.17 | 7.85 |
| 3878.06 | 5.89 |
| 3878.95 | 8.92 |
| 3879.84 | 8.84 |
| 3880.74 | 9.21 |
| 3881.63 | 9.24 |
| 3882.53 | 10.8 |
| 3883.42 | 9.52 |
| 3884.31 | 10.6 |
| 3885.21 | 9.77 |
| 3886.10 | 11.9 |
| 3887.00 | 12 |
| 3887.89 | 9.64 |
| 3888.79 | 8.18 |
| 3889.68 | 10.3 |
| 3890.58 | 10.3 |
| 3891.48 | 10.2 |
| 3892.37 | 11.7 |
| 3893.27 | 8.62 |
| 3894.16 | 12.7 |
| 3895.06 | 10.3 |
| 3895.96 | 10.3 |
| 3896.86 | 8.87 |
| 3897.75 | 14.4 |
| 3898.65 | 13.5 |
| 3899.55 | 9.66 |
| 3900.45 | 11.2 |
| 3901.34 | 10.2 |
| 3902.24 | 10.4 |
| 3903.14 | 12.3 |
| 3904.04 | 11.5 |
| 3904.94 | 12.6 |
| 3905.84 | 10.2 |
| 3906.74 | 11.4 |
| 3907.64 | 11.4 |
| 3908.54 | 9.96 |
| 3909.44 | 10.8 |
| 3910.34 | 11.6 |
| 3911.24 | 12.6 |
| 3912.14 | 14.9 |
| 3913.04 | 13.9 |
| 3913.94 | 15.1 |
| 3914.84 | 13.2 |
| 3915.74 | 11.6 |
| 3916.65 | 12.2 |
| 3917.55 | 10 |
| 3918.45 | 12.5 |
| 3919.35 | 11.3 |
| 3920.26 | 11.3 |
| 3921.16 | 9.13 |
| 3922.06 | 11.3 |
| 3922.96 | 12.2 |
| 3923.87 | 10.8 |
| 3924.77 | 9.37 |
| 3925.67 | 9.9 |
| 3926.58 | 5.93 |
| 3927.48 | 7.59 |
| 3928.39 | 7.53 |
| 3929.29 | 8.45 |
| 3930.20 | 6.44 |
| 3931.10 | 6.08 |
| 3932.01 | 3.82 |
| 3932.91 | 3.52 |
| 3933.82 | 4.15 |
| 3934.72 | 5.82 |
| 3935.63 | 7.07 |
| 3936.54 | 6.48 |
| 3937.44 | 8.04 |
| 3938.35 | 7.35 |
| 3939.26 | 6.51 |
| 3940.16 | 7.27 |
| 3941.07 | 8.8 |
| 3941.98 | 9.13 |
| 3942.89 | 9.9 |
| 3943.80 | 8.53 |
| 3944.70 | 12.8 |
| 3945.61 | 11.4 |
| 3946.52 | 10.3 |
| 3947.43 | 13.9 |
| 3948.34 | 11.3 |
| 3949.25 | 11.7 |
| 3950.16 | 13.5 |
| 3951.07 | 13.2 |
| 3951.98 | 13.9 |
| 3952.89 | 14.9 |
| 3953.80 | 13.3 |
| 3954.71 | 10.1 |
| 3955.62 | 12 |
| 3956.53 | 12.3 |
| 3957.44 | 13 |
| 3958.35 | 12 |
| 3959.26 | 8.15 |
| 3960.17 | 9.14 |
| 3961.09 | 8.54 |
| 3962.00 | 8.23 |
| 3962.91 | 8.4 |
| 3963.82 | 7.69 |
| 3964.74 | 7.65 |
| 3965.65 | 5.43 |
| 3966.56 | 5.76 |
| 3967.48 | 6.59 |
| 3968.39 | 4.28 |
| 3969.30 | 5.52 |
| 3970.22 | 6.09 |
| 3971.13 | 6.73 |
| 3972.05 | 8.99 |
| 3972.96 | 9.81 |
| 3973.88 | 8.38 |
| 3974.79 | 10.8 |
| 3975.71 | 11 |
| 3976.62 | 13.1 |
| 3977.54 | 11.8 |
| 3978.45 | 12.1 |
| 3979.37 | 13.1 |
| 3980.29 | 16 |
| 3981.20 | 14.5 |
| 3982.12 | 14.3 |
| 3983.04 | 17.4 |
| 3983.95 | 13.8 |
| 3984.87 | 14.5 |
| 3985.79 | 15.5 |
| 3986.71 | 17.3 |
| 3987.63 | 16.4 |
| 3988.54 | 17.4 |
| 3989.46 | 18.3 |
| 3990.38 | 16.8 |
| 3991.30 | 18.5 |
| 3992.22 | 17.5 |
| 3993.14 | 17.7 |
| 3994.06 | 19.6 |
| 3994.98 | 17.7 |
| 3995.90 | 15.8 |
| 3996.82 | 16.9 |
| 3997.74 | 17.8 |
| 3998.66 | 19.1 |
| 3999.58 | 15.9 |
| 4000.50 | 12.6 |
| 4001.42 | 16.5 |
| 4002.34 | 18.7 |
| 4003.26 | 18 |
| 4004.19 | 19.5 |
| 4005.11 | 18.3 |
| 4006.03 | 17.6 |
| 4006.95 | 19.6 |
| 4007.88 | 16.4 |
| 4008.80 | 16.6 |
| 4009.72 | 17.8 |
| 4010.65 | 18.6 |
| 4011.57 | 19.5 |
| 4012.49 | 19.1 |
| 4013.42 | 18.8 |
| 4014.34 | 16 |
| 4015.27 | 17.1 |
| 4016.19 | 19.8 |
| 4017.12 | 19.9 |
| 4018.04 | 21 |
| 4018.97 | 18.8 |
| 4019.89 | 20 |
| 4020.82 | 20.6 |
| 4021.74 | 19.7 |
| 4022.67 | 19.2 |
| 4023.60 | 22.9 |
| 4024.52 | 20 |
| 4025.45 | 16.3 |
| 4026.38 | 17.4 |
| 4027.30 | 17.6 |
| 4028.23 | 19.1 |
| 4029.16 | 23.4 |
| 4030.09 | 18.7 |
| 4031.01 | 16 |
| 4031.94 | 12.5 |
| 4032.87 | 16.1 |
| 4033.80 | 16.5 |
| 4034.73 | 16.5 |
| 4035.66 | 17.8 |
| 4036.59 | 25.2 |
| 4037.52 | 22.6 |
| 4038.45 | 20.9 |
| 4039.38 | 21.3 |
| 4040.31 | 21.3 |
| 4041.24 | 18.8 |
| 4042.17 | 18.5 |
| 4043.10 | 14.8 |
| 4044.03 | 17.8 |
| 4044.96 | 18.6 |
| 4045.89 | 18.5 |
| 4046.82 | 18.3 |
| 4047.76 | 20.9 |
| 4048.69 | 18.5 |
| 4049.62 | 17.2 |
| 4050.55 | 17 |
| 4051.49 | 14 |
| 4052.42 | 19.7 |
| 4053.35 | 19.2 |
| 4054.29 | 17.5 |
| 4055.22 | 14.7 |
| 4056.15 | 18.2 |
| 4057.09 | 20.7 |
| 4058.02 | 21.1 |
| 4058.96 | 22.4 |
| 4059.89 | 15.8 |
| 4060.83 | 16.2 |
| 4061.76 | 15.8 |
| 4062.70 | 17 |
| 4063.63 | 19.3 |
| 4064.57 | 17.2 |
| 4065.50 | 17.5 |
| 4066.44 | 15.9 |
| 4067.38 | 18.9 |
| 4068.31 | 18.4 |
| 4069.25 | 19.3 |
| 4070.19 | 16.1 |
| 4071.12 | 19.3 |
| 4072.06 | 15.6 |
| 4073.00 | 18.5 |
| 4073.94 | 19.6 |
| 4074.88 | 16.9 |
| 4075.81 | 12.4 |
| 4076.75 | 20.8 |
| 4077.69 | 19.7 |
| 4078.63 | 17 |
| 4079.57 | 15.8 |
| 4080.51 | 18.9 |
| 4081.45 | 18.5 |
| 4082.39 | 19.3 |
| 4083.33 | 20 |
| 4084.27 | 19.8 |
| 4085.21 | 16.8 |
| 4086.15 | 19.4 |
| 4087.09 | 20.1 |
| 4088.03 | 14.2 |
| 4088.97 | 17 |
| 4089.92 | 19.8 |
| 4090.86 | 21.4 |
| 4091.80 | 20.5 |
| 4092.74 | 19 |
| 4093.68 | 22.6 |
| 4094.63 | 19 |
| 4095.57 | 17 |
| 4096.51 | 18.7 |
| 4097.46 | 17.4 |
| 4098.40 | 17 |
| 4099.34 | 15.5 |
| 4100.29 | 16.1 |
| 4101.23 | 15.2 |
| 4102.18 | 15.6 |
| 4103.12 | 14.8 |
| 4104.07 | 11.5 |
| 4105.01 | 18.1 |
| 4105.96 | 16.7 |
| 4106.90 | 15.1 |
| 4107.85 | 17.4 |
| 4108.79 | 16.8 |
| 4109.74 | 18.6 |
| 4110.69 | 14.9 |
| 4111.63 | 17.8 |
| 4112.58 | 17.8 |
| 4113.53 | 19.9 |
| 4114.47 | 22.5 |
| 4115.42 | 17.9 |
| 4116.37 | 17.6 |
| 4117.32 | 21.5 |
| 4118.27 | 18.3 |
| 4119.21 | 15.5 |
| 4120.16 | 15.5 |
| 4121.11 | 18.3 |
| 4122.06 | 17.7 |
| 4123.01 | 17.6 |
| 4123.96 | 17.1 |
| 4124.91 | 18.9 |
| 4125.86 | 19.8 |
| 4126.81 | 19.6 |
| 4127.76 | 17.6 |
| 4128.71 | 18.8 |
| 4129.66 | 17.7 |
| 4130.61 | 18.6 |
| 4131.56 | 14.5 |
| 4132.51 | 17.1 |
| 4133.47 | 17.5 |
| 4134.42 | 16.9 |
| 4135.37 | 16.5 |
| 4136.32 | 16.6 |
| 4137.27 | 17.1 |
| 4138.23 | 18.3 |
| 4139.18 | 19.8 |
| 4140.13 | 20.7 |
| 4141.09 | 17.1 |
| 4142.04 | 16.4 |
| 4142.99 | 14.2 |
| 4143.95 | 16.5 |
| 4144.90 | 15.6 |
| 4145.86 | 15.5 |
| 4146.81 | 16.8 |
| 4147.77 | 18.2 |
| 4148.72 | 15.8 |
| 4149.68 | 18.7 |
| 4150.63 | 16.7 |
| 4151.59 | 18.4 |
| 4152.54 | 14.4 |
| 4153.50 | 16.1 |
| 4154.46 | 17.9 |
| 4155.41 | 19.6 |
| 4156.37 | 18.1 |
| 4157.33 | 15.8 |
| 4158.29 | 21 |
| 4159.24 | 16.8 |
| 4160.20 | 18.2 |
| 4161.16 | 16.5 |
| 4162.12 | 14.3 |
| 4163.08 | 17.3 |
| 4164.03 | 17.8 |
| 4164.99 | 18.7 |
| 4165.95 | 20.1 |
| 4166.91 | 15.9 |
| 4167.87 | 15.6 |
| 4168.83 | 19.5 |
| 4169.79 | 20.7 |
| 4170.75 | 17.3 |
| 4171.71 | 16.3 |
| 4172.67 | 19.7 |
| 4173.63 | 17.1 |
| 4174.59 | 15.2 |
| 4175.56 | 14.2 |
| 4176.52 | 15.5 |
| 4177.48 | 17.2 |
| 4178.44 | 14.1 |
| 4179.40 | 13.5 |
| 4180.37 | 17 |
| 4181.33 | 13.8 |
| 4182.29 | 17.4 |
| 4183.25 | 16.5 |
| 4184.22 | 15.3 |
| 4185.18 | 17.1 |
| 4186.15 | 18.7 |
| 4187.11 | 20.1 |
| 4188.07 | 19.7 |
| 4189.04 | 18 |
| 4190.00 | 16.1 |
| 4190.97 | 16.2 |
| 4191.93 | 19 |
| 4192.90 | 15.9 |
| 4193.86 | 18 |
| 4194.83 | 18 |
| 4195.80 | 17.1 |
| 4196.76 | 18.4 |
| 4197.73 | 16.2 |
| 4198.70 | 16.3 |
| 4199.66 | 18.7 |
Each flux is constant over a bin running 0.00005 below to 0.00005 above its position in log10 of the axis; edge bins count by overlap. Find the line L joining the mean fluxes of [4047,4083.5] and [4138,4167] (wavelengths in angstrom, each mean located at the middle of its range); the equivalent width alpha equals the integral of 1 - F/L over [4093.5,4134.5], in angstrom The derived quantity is 0.3 angstrom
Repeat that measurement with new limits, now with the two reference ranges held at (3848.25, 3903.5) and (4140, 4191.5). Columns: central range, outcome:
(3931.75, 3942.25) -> 4.36 angstrom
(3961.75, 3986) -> 3.73 angstrom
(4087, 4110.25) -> -3.16 angstrom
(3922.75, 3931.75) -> 2.16 angstrom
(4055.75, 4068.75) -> -3.47 angstrom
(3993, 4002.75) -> -3.40 angstrom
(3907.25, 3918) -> -1.87 angstrom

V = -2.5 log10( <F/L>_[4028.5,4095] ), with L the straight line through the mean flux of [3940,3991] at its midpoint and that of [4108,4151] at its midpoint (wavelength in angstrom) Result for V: -0.22 mag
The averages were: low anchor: 11.3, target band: 18.4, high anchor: 17.6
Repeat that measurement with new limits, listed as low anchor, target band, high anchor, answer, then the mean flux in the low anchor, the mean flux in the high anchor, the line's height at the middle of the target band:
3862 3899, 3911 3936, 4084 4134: 0.19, 9.97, 17.7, 11.4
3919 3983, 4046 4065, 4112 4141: -0.23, 9.56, 18.1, 14.6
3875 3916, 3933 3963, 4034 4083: 0.31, 10.8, 18.3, 13.2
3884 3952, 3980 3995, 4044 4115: -0.23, 10.2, 17.9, 13.5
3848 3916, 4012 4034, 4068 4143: -0.24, 10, 17.8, 14.9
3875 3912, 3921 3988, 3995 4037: 0.40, 10.5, 18.2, 14.3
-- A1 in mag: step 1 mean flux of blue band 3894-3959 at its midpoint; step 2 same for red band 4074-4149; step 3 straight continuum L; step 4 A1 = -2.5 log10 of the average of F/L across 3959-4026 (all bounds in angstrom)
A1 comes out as -0.13 mag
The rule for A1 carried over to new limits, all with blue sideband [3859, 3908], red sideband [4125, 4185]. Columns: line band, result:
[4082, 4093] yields -0.23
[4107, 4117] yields -0.13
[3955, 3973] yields 0.41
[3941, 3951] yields 0.05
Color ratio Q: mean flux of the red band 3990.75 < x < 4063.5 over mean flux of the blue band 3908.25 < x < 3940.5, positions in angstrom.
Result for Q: 1.97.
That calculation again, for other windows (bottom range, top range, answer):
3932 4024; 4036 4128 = 1.35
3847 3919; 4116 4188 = 1.72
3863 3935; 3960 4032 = 1.52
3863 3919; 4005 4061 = 1.76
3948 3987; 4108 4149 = 1.61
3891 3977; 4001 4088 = 1.85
